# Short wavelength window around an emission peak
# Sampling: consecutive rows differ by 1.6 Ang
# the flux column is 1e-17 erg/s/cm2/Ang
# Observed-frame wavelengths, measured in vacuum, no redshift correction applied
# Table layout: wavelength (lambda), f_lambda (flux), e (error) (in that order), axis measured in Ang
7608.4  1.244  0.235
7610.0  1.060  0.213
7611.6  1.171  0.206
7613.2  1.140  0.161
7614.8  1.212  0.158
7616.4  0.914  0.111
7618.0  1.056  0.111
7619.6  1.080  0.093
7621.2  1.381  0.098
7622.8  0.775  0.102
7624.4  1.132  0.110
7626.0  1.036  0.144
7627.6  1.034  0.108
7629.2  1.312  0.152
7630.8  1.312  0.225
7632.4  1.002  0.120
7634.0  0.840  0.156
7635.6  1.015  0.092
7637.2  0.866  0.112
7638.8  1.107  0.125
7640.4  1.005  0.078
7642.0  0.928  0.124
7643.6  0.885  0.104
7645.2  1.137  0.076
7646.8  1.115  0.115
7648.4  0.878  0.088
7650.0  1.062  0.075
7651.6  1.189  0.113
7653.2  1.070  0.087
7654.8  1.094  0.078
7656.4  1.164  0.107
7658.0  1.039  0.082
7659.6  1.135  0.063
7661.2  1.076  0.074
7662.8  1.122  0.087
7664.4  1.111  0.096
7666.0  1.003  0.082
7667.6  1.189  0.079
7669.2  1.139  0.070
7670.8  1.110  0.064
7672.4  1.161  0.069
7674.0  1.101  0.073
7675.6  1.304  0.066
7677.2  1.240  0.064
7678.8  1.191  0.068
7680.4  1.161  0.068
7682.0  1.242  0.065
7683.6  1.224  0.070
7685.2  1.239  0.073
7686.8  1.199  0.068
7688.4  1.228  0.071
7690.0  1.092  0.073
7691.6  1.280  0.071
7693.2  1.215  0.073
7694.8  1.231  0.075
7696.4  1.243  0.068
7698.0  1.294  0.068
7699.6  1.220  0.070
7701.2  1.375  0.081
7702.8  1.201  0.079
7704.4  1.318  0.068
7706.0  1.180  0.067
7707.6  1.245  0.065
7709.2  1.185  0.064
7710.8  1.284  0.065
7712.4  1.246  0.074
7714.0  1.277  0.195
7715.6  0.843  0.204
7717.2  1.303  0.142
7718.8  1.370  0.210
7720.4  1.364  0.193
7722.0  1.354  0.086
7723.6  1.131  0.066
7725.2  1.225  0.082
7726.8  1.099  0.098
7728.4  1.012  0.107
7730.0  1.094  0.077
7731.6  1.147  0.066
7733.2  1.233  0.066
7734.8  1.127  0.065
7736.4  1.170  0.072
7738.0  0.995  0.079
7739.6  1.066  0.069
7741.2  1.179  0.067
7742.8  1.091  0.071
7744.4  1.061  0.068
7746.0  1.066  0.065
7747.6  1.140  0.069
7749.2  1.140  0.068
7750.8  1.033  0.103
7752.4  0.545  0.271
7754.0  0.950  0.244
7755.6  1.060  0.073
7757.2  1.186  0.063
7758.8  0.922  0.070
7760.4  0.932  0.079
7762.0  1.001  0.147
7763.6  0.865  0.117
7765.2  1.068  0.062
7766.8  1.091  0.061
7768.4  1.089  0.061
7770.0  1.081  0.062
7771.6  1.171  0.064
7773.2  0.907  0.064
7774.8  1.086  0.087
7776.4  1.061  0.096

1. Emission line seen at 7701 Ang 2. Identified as C III]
